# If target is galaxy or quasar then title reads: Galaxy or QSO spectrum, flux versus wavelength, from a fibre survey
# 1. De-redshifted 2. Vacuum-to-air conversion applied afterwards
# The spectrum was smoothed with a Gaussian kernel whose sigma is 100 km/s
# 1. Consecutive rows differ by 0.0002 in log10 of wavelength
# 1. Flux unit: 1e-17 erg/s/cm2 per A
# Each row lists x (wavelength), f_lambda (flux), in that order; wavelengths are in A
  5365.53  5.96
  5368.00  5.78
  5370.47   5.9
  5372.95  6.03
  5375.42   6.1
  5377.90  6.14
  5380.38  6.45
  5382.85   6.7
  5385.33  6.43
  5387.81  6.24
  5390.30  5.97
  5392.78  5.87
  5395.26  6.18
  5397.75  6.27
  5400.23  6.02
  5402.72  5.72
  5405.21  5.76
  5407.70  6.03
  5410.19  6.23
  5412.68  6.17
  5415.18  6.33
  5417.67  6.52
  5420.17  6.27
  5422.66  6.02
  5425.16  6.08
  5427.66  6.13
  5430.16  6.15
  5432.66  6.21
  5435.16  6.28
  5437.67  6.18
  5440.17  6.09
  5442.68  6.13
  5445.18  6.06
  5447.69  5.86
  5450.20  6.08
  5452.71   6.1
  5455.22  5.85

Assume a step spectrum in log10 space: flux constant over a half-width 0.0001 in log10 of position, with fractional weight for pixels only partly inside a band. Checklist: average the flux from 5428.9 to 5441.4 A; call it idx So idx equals 6.18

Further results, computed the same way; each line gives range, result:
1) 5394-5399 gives 6.23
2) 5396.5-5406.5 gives 5.94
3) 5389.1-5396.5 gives 6.01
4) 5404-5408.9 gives 5.89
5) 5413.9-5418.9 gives 6.42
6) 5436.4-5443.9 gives 6.13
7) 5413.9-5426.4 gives 6.24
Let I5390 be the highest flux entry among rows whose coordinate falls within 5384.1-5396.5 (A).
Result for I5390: 6.43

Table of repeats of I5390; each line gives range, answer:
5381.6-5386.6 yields 6.7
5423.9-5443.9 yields 6.28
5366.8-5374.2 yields 6.03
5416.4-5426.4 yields 6.52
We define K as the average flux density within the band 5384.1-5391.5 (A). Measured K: 6.21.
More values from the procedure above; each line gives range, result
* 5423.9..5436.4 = 6.17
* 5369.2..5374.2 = 5.97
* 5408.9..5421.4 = 6.3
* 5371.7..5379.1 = 6.09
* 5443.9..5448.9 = 5.97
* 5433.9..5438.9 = 6.23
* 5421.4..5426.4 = 6.06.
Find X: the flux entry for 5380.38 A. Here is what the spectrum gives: 6.45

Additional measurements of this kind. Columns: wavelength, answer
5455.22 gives 5.85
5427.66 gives 6.13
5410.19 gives 6.23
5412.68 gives 6.17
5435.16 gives 6.28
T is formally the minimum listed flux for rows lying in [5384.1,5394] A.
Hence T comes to 5.87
